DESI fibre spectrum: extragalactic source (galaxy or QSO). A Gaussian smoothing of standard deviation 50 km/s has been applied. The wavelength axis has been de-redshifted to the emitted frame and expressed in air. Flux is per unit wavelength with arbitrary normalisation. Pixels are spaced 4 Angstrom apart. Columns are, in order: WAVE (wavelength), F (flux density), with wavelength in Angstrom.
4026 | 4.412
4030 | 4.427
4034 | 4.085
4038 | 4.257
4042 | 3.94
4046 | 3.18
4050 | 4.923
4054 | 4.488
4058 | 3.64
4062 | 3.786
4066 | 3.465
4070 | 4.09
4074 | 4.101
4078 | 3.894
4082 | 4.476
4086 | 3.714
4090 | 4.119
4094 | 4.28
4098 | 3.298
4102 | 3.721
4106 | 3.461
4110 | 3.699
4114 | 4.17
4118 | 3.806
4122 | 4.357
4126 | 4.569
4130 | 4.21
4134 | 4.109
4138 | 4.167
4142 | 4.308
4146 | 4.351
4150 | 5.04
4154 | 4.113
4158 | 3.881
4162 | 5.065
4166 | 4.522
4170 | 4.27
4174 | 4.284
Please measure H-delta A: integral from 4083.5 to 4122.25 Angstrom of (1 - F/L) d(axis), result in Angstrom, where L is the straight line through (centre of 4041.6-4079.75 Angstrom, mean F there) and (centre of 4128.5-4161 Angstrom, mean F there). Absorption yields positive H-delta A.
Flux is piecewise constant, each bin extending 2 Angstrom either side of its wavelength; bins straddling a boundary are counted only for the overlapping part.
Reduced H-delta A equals 2.60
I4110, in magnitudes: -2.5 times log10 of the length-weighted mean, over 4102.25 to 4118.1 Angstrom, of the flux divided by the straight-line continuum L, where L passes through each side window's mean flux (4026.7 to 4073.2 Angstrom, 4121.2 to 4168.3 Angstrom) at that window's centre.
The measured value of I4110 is 0.13 mag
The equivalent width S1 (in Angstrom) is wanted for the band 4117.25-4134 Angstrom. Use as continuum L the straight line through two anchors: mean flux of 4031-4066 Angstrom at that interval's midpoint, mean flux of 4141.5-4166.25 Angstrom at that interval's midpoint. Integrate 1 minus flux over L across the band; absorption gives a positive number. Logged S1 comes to 0.4 Angstrom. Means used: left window 4.02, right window 4.47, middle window 4.25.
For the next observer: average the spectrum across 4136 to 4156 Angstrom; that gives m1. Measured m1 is 4.4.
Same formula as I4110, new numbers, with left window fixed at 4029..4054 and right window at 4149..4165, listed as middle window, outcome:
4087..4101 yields 0.12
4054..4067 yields 0.12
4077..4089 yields 0.06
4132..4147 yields 0.05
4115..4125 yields 0.06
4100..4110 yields 0.20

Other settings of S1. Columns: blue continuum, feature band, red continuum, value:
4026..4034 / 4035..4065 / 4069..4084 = 1.70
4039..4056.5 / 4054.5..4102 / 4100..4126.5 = 1.51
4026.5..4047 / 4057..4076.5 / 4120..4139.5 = 1.41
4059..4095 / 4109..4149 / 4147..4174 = 0.67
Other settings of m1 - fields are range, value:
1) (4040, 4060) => 4.03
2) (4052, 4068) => 3.84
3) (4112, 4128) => 4.23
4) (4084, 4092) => 3.92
